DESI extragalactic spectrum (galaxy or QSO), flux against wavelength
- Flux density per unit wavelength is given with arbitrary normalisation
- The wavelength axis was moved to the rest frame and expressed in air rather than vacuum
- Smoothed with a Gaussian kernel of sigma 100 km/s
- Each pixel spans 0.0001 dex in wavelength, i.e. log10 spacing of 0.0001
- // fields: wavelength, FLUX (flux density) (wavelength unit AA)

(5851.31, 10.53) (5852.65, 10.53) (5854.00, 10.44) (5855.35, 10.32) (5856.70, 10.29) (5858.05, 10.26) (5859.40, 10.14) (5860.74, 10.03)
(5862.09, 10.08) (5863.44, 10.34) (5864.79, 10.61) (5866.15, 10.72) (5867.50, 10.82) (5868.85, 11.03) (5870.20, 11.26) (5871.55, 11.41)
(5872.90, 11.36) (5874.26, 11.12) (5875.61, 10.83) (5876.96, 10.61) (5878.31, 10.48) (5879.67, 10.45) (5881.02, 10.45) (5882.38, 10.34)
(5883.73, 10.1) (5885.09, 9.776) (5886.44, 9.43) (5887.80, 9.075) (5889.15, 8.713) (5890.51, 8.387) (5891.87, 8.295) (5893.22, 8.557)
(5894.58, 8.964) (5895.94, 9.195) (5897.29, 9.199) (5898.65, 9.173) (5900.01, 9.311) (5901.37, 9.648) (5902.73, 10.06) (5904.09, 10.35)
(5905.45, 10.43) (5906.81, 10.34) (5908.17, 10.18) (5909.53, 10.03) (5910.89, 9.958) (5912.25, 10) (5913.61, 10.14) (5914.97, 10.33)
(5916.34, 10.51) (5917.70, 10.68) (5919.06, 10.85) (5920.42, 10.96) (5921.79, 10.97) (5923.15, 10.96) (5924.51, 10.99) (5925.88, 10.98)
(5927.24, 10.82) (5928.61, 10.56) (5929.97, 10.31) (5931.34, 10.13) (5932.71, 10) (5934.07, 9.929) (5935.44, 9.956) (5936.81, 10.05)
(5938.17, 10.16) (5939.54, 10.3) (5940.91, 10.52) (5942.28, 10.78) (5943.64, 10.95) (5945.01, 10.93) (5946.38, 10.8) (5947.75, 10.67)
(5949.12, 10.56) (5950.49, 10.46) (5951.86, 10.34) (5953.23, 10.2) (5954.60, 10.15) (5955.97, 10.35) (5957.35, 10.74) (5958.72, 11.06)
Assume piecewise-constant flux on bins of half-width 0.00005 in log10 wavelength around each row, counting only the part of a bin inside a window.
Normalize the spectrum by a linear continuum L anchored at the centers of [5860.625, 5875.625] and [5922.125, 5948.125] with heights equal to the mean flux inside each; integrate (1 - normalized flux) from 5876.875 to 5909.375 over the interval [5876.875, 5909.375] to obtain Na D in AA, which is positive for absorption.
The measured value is 3.3 AA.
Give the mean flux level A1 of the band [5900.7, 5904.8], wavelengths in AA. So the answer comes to 10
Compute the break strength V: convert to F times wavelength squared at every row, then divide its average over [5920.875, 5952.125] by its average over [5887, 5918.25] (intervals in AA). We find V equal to 1.1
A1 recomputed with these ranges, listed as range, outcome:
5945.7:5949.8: 10.7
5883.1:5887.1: 9.77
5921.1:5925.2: 11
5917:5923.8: 10.9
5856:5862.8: 10.2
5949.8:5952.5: 10.4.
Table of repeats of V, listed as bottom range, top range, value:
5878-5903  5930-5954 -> 1.12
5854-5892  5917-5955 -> 1.05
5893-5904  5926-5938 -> 1.11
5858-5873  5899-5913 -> 0.95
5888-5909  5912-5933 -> 1.14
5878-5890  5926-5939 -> 1.06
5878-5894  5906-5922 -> 1.11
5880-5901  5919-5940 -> 1.14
